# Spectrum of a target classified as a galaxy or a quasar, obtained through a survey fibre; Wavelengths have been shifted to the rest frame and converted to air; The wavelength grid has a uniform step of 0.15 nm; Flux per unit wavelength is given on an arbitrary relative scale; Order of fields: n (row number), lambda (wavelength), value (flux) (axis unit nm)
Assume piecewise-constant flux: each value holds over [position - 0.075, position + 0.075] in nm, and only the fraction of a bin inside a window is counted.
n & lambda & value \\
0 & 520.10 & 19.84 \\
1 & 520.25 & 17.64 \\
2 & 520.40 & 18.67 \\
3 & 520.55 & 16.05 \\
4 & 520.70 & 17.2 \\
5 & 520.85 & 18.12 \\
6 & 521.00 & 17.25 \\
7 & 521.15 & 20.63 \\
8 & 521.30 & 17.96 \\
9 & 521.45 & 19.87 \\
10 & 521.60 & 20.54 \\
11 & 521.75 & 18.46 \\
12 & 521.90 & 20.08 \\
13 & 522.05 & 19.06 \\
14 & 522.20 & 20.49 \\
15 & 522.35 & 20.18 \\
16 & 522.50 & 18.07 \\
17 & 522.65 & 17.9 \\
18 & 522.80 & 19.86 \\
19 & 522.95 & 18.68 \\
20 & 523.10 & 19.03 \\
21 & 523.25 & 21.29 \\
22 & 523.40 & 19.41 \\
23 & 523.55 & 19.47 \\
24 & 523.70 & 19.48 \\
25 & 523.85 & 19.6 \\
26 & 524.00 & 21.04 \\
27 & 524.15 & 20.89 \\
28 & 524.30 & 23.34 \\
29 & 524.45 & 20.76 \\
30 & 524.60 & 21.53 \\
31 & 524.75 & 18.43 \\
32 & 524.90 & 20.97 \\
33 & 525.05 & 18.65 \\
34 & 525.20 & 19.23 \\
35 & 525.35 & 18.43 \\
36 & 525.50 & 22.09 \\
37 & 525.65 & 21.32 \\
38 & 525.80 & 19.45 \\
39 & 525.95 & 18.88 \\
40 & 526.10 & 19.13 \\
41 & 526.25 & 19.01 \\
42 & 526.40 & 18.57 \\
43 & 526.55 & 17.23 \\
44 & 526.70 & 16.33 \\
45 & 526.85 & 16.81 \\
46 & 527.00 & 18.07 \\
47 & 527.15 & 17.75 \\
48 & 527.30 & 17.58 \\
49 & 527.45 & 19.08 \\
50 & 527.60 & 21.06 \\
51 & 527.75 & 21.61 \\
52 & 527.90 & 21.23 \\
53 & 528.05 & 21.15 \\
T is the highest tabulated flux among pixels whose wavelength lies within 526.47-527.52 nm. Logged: 19.08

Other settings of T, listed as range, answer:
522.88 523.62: 21.29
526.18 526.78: 19.01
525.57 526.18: 21.32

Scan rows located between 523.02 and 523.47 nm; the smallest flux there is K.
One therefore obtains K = 19.03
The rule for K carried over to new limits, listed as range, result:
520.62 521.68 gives 17.2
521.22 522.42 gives 17.96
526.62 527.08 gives 16.33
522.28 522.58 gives 18.07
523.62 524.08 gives 19.48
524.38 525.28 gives 18.43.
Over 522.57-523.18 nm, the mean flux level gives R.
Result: 18.9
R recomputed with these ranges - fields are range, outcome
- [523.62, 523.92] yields 19.5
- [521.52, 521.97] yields 19.7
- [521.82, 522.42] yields 19.9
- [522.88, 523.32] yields 19.7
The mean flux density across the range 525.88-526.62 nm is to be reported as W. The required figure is 18.6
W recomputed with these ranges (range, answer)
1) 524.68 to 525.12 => 19.4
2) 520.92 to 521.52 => 18.9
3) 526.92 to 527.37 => 17.8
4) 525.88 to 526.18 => 19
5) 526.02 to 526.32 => 19.1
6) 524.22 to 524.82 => 21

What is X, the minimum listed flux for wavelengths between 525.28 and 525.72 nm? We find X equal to 18.43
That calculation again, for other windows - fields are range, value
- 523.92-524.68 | 20.76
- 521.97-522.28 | 19.06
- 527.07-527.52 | 17.58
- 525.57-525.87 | 19.45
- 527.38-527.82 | 19.08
